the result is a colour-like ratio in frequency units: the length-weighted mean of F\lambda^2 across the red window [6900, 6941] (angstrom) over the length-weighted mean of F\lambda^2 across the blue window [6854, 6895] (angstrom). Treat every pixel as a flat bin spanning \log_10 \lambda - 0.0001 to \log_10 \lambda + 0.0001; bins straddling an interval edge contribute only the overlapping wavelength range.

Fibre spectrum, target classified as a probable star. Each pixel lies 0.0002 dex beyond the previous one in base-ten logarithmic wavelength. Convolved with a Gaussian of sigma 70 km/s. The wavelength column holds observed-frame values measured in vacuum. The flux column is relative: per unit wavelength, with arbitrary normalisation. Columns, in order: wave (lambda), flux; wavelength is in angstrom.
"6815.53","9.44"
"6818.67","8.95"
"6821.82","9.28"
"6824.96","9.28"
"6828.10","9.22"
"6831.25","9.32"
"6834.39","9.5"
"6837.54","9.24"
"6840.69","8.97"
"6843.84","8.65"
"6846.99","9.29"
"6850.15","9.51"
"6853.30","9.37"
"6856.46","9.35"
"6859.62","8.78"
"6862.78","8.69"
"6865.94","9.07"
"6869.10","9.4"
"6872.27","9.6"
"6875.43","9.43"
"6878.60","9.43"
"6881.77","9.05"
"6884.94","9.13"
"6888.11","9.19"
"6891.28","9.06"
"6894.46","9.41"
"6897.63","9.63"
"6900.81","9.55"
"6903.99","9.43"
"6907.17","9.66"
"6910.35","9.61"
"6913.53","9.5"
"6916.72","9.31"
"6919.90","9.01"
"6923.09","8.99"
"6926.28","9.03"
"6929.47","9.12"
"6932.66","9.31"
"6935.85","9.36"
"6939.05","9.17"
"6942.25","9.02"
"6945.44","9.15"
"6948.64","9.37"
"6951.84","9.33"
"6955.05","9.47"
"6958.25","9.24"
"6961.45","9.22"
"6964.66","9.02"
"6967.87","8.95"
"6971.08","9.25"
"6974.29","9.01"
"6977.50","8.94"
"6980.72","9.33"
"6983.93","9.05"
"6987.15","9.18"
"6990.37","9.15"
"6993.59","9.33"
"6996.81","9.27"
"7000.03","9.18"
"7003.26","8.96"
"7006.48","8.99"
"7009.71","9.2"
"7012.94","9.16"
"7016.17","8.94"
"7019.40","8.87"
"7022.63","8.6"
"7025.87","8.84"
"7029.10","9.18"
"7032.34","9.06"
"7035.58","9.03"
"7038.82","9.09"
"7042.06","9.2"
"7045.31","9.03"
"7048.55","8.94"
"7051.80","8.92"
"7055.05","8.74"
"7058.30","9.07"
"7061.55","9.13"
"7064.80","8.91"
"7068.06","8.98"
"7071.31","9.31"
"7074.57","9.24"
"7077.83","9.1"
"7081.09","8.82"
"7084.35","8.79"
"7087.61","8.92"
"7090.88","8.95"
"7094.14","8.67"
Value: 1.0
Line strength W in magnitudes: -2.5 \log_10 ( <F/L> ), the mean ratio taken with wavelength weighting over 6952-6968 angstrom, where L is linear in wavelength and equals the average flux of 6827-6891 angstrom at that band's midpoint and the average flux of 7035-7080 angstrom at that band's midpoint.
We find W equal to -0.01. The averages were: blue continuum 9.21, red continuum 9.05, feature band 9.21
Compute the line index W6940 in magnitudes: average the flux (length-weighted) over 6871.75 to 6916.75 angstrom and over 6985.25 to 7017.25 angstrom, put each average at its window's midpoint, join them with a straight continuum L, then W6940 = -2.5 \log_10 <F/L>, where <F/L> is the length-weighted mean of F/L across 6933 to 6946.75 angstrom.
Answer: 0.01 mag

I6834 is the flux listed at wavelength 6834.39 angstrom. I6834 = 9.5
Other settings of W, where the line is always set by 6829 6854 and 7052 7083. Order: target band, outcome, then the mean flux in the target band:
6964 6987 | 0.003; 9.09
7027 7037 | -0.003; 9.08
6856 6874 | 0.008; 9.14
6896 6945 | -0.018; 9.31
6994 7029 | 0.006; 9.02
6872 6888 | -0.012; 9.29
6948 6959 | -0.027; 9.36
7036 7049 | -0.003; 9.07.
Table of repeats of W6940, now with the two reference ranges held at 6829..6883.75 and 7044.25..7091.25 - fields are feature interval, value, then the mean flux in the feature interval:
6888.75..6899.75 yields -0.022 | 9.36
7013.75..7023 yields 0.021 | 8.87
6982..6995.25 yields -0.013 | 9.18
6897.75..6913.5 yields -0.047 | 9.56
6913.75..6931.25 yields 0.002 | 9.13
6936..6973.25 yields -0.011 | 9.2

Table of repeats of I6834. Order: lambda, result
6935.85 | 9.36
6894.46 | 9.41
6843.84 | 8.65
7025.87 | 8.84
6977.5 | 8.94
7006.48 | 8.99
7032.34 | 9.06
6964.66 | 9.02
